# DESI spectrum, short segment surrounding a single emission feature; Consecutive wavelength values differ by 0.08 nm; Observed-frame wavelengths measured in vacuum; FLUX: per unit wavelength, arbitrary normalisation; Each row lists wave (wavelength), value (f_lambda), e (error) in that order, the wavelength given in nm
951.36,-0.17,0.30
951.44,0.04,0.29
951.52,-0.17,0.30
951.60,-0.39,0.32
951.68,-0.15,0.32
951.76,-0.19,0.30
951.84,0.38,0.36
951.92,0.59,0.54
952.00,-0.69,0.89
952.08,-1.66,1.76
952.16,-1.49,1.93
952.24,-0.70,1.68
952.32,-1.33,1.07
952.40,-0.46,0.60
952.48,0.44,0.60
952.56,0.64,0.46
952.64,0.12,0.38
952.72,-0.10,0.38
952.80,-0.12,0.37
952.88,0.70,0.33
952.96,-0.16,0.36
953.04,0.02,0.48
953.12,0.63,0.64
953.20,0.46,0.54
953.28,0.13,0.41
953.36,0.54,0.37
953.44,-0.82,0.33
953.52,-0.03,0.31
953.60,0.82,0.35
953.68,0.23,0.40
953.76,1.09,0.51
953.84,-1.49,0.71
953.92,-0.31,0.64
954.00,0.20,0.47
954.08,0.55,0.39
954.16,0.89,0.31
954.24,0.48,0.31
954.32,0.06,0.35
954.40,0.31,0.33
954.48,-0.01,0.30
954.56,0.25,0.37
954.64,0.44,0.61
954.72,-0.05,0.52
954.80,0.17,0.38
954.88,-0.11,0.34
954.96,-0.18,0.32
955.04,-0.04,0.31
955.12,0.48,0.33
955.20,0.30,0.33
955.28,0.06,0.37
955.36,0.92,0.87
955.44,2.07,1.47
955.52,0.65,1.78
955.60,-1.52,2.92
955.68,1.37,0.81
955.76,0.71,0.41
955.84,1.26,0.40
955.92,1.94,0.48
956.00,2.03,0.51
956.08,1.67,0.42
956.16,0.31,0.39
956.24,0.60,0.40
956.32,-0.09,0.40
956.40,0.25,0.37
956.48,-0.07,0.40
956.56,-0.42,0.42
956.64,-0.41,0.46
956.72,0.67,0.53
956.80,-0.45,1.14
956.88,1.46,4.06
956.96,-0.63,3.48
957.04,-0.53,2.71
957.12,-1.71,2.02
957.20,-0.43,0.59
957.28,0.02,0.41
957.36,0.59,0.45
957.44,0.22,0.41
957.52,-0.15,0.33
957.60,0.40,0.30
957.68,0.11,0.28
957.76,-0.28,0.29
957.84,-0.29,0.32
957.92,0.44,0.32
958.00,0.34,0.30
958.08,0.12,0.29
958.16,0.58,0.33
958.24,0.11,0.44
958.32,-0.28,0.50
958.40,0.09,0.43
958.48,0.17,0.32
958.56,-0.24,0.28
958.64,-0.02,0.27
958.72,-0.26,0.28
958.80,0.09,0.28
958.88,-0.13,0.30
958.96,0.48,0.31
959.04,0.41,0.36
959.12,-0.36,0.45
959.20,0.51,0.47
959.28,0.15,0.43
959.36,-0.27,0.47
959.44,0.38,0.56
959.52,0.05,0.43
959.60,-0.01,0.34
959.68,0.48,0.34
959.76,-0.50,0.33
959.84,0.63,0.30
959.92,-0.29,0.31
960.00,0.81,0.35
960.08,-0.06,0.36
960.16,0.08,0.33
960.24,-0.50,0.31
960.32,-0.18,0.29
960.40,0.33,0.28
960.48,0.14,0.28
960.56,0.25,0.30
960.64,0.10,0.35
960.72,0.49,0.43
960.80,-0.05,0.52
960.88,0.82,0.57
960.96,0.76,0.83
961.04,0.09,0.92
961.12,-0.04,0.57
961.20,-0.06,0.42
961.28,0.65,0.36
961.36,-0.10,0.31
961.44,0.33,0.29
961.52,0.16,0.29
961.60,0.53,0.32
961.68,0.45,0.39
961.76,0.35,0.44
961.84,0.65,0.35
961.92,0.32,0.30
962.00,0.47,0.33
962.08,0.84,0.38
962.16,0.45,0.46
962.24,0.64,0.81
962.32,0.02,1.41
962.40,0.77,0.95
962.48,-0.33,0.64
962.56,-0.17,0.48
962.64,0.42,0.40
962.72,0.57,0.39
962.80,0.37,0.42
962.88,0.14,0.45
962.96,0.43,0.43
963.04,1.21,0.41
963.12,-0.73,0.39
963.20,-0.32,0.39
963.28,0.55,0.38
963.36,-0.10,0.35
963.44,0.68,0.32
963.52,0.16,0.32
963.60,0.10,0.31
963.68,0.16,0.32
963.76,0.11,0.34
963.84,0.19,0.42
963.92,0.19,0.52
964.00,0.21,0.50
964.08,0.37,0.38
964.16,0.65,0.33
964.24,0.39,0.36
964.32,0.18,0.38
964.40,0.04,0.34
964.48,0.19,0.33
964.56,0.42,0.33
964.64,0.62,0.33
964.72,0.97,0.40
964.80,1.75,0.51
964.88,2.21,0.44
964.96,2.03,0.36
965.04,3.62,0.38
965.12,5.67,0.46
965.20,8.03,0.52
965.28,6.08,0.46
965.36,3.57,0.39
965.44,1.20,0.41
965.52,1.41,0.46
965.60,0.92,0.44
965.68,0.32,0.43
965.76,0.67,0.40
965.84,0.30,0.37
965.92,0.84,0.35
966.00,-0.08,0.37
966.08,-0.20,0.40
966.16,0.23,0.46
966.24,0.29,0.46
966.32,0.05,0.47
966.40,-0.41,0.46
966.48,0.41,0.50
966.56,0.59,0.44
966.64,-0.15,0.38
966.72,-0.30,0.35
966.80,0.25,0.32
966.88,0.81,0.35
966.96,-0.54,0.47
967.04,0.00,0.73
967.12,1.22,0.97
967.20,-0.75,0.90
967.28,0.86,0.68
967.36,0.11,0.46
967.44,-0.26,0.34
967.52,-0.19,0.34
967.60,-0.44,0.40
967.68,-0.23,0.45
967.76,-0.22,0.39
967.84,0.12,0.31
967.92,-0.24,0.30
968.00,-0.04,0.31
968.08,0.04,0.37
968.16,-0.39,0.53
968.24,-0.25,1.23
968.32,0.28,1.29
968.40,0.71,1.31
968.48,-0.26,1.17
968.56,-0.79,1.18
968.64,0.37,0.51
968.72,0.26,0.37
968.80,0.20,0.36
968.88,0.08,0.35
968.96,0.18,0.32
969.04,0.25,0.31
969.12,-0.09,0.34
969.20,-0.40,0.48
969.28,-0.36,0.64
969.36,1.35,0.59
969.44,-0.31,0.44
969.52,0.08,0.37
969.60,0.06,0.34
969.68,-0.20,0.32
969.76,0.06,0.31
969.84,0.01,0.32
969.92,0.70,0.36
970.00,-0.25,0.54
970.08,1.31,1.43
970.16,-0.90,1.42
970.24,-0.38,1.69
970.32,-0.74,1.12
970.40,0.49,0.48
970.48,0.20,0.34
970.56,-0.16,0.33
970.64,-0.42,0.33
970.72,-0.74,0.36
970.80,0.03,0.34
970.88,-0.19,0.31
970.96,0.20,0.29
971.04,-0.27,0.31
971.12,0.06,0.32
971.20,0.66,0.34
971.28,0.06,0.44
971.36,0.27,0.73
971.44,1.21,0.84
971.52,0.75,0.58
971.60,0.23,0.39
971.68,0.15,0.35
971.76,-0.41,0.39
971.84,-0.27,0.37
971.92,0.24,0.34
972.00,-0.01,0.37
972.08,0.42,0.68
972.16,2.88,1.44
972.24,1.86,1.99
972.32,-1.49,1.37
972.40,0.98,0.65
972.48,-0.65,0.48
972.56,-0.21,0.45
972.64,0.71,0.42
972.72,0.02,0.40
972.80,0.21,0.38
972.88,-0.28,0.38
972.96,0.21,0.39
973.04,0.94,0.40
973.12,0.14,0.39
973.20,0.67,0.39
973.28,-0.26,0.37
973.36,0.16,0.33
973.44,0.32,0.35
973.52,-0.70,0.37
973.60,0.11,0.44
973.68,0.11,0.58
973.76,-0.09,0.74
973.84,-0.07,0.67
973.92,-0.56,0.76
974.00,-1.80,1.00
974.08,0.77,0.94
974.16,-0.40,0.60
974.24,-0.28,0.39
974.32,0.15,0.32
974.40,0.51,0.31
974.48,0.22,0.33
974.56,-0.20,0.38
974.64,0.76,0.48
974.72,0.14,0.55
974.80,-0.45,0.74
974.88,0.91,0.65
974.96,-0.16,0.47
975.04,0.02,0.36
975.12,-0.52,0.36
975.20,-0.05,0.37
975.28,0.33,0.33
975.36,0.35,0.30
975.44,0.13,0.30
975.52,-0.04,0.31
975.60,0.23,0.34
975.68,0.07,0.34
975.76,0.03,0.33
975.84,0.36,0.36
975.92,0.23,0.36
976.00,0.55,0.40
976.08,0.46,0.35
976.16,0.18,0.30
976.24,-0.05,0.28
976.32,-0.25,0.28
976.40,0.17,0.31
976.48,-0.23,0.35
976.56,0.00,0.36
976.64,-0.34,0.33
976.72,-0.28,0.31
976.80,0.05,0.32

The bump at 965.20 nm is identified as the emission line [O III]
